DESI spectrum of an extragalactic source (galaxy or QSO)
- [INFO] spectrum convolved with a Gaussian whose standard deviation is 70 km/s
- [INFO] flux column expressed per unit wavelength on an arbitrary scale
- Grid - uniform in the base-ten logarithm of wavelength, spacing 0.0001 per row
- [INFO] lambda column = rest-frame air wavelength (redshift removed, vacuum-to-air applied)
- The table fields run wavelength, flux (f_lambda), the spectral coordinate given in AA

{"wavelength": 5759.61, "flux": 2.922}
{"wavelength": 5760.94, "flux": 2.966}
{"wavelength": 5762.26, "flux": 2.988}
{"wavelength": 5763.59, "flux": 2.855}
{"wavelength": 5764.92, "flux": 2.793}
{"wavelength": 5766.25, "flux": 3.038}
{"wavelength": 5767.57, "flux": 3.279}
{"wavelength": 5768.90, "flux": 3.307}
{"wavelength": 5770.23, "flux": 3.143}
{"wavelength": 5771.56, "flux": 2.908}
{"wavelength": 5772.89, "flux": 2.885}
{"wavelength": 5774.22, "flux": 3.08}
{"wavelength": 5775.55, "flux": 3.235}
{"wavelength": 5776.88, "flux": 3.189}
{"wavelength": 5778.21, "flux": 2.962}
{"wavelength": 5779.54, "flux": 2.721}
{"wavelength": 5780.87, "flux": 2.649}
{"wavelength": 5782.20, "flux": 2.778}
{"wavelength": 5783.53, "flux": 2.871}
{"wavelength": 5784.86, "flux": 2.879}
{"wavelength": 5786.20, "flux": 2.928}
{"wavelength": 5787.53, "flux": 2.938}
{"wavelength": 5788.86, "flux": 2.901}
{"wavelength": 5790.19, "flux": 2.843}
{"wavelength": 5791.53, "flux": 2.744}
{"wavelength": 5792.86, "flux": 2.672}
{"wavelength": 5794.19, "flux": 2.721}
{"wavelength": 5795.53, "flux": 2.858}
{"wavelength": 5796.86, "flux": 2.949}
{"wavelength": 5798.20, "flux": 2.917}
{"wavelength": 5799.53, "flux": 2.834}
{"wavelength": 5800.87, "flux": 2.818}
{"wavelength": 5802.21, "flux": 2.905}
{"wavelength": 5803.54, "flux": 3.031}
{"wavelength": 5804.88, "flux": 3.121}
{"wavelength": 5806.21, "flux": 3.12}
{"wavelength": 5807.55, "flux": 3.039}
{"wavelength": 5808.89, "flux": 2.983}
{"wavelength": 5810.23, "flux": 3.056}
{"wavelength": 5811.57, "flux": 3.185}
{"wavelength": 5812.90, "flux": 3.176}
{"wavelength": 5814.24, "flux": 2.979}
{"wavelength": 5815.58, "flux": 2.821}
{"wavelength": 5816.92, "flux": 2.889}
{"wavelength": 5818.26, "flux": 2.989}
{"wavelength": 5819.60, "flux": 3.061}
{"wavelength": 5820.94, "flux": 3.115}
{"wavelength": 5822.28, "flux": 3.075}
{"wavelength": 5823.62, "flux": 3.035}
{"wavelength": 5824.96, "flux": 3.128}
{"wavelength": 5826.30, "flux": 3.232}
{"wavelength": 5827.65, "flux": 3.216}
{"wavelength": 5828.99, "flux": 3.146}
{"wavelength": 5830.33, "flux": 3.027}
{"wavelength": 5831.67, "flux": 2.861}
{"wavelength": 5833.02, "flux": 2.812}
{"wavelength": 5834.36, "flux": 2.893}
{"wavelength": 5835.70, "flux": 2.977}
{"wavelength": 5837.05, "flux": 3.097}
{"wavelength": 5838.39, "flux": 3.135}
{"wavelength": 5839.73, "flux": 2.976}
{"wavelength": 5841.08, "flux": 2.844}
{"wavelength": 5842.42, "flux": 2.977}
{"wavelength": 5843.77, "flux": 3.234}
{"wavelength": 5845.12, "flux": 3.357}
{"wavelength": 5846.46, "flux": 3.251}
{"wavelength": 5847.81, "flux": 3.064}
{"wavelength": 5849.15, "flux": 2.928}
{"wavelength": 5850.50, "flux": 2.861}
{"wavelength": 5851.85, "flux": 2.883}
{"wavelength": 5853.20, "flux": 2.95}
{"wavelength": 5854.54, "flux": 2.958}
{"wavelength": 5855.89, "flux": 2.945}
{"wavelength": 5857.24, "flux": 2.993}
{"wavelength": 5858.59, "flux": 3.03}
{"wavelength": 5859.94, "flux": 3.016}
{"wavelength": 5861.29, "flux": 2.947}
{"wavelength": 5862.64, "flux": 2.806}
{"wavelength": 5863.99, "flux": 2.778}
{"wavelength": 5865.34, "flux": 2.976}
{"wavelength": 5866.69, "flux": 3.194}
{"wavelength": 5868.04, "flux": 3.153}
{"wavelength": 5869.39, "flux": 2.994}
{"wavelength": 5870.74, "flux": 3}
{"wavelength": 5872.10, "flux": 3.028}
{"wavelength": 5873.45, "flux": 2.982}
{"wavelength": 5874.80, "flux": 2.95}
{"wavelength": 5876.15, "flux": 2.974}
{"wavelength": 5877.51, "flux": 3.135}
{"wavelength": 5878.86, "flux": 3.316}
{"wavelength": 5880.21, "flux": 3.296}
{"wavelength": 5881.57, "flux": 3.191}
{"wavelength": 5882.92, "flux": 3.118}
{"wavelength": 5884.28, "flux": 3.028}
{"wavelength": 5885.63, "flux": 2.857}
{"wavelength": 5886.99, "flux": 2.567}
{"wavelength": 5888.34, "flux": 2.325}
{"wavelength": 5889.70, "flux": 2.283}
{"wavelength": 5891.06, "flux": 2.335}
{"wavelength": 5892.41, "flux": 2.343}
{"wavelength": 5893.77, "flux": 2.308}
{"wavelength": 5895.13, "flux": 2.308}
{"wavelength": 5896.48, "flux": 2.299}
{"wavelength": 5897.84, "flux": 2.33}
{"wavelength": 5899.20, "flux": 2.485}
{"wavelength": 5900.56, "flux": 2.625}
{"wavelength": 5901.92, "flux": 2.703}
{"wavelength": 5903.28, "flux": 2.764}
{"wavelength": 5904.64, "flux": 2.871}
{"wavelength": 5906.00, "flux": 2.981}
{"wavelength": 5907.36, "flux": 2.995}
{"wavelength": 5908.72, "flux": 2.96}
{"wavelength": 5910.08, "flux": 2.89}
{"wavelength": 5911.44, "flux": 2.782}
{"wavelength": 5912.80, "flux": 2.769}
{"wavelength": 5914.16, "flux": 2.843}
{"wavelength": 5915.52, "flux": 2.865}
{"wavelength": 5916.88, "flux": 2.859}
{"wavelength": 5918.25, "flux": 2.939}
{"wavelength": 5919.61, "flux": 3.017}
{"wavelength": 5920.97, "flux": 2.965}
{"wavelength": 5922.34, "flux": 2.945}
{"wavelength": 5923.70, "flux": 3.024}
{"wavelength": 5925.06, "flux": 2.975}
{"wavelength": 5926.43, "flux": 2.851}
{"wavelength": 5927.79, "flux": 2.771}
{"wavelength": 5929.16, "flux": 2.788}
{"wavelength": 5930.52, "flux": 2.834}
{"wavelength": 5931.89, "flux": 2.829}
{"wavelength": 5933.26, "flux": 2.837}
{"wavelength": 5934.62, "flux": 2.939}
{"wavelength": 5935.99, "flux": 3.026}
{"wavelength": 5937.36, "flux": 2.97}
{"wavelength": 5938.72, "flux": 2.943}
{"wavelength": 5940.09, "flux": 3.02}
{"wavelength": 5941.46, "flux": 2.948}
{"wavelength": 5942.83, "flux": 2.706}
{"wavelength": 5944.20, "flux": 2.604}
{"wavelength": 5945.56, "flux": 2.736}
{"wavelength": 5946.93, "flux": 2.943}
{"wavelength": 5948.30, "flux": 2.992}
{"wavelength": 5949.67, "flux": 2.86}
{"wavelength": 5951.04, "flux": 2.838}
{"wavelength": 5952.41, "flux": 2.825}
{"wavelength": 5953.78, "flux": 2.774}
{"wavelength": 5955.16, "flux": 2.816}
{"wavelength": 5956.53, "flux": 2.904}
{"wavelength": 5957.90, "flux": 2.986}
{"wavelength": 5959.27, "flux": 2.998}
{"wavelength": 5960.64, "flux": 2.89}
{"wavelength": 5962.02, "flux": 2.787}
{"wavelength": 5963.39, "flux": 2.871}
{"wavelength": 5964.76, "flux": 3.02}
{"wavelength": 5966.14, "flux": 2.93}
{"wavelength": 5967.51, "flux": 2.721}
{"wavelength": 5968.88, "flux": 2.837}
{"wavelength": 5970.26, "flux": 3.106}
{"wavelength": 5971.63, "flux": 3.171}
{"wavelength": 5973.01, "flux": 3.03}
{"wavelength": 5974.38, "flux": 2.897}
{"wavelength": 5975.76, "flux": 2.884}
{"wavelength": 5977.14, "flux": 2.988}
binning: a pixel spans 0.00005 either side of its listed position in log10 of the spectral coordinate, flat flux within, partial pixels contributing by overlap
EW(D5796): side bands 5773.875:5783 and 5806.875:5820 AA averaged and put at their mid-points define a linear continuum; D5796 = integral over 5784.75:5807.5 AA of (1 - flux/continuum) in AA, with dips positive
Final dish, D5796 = 0.6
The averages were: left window 2.94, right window 3.02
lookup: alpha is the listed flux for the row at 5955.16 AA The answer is 2.816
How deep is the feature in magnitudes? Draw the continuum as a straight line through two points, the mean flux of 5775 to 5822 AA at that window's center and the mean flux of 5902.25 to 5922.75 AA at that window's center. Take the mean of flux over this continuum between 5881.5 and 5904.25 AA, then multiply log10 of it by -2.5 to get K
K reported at 0.13 mag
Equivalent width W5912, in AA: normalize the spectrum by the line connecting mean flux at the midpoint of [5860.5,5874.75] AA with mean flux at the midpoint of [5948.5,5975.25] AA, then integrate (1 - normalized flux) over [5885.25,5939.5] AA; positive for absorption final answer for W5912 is 3.6 AA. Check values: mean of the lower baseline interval 2.98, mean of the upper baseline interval 2.91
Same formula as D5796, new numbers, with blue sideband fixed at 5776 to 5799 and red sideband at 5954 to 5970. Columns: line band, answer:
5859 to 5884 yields -1.5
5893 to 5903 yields 1.5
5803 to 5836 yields -2.0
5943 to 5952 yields 0.2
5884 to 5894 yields 1.3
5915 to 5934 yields -0.1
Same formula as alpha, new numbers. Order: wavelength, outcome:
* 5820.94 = 3.115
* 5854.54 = 2.958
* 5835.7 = 2.977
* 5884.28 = 3.028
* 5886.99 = 2.567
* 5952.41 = 2.825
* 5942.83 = 2.706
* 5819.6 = 3.061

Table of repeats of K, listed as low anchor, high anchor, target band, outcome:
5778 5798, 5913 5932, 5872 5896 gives 0.03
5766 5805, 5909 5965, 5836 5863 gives -0.04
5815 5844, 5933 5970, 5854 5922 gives 0.04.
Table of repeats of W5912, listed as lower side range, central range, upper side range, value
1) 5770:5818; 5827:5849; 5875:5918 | -1.48 AA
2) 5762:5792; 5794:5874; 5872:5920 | -3.80 AA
